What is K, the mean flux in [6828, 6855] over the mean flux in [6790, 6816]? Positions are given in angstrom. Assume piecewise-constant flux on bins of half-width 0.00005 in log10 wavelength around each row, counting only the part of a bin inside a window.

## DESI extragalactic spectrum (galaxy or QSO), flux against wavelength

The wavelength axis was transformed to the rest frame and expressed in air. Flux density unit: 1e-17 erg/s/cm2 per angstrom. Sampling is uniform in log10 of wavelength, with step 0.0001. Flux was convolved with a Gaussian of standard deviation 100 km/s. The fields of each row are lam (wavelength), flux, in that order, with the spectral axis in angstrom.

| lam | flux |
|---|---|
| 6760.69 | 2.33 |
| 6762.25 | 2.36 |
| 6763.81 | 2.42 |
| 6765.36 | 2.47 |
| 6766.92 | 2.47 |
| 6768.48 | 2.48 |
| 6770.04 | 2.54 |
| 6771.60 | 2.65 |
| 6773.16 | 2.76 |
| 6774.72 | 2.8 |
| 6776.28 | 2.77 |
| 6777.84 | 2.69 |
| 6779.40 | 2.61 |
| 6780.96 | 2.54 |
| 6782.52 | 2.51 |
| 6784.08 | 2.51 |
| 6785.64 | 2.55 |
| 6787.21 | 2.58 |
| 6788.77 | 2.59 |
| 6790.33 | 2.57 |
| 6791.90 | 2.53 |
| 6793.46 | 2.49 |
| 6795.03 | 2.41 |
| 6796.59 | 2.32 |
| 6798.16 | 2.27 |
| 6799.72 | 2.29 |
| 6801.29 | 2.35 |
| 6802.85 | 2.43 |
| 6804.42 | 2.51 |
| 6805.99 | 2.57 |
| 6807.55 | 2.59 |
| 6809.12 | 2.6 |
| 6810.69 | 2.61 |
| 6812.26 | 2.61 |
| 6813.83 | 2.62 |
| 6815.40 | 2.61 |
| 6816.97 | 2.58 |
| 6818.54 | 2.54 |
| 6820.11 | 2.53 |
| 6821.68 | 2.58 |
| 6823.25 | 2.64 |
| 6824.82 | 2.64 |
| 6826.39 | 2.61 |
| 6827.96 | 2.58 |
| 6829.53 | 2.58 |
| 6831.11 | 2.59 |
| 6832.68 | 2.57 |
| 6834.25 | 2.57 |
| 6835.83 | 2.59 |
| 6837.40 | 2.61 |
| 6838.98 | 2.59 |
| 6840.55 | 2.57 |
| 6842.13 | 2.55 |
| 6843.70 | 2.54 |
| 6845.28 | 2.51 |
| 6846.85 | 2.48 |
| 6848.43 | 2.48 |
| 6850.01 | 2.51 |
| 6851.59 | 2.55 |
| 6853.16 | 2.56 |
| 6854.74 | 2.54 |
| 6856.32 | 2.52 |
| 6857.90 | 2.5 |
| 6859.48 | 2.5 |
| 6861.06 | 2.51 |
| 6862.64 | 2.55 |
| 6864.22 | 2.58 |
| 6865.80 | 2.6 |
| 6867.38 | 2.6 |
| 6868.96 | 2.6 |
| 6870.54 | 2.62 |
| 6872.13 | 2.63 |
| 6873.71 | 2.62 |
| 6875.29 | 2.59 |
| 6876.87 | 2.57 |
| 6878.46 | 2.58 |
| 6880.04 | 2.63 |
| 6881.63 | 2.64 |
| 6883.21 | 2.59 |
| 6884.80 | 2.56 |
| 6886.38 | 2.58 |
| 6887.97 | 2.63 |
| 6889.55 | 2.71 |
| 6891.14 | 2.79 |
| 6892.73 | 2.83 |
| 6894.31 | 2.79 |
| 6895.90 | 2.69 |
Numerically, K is 1.03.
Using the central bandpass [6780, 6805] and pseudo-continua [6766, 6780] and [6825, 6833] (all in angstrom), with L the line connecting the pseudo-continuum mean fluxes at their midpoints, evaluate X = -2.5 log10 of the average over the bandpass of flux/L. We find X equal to 0.07 mag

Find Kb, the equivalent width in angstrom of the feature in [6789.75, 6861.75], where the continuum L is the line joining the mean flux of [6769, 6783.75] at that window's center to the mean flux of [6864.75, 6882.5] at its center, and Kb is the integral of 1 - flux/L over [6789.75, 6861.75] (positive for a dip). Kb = 2.56 angstrom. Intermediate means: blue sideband 2.65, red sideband 2.61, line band 2.53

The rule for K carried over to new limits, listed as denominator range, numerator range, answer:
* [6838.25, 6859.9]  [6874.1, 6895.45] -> 1.05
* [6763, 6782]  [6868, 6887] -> 1.00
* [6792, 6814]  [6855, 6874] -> 1.04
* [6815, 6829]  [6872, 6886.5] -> 1.00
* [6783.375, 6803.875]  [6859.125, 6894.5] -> 1.07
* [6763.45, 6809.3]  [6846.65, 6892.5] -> 1.02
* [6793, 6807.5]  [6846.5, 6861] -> 1.04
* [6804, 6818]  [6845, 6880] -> 0.99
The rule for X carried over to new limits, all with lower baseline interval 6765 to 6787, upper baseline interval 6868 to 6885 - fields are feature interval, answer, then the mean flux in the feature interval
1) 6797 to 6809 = 0.07 mag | 2.44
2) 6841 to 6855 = 0.03 mag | 2.53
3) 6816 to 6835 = 0.01 mag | 2.59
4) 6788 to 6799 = 0.06 mag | 2.45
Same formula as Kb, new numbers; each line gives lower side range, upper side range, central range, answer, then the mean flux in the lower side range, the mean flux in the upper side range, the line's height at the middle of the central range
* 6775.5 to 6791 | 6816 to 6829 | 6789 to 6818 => 1.02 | 2.59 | 2.59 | 2.59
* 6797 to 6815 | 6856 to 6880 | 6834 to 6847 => -0.11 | 2.49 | 2.57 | 2.54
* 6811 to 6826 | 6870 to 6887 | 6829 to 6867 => 0.73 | 2.6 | 2.6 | 2.6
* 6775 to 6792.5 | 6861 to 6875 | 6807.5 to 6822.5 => 0.04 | 2.59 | 2.59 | 2.59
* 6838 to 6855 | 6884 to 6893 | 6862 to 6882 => 0.14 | 2.54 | 2.67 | 2.62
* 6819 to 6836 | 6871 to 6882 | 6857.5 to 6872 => 0.19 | 2.59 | 2.61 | 2.6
